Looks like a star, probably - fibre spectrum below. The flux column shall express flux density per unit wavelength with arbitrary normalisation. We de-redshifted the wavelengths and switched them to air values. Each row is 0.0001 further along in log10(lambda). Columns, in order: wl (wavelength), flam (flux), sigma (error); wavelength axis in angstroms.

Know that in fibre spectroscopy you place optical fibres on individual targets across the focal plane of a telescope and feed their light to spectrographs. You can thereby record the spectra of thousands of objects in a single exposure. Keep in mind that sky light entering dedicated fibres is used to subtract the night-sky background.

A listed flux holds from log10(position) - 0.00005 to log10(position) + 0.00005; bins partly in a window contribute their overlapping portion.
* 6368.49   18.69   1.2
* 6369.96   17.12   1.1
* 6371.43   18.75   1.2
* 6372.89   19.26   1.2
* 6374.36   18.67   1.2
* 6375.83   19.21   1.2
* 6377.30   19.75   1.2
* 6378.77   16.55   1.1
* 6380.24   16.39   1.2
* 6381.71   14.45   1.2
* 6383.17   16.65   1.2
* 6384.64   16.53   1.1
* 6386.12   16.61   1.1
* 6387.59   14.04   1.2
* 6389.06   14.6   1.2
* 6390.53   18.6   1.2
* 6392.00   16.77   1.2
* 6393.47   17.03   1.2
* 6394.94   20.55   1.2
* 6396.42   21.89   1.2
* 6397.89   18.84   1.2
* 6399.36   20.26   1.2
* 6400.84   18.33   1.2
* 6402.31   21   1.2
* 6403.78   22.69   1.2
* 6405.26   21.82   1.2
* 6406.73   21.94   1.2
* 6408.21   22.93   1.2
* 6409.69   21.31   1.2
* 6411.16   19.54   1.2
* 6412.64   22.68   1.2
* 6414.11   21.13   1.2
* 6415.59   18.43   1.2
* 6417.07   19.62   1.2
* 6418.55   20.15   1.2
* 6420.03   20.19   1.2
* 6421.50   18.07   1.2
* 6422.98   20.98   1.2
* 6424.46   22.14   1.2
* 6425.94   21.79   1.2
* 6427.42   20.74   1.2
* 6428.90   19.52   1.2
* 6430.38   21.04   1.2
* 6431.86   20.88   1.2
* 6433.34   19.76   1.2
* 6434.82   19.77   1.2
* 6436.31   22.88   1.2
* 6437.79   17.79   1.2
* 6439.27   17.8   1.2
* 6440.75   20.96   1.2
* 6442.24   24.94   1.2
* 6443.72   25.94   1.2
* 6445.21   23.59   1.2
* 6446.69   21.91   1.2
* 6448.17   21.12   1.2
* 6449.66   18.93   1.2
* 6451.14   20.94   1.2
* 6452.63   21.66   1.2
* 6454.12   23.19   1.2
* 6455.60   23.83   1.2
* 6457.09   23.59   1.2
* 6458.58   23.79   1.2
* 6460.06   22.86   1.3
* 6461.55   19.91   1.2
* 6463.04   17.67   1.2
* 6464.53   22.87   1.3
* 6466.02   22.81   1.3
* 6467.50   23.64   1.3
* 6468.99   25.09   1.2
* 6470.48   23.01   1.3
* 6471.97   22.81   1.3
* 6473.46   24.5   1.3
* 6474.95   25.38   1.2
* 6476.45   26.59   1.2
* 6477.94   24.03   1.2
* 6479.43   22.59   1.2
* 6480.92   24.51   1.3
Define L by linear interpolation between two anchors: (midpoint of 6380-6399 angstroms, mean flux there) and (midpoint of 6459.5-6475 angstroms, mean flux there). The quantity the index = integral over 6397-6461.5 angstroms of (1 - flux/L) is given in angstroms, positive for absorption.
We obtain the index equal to -3.9 angstroms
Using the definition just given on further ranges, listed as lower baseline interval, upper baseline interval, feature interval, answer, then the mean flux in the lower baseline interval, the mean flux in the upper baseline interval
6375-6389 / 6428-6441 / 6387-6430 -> -3.8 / 16.6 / 20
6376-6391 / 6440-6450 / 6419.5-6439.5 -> 0.7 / 16.5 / 22.6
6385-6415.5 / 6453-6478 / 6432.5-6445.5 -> 0.2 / 19.6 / 23.2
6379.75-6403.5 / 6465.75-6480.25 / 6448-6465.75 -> 0.9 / 17.8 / 24.1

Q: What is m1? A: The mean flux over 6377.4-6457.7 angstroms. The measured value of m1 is 20.1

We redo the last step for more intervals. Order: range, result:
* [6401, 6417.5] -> 21.1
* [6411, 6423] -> 20.1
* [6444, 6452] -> 21.6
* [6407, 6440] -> 20.4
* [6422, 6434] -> 20.8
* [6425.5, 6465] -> 21.5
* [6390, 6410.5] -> 20.3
